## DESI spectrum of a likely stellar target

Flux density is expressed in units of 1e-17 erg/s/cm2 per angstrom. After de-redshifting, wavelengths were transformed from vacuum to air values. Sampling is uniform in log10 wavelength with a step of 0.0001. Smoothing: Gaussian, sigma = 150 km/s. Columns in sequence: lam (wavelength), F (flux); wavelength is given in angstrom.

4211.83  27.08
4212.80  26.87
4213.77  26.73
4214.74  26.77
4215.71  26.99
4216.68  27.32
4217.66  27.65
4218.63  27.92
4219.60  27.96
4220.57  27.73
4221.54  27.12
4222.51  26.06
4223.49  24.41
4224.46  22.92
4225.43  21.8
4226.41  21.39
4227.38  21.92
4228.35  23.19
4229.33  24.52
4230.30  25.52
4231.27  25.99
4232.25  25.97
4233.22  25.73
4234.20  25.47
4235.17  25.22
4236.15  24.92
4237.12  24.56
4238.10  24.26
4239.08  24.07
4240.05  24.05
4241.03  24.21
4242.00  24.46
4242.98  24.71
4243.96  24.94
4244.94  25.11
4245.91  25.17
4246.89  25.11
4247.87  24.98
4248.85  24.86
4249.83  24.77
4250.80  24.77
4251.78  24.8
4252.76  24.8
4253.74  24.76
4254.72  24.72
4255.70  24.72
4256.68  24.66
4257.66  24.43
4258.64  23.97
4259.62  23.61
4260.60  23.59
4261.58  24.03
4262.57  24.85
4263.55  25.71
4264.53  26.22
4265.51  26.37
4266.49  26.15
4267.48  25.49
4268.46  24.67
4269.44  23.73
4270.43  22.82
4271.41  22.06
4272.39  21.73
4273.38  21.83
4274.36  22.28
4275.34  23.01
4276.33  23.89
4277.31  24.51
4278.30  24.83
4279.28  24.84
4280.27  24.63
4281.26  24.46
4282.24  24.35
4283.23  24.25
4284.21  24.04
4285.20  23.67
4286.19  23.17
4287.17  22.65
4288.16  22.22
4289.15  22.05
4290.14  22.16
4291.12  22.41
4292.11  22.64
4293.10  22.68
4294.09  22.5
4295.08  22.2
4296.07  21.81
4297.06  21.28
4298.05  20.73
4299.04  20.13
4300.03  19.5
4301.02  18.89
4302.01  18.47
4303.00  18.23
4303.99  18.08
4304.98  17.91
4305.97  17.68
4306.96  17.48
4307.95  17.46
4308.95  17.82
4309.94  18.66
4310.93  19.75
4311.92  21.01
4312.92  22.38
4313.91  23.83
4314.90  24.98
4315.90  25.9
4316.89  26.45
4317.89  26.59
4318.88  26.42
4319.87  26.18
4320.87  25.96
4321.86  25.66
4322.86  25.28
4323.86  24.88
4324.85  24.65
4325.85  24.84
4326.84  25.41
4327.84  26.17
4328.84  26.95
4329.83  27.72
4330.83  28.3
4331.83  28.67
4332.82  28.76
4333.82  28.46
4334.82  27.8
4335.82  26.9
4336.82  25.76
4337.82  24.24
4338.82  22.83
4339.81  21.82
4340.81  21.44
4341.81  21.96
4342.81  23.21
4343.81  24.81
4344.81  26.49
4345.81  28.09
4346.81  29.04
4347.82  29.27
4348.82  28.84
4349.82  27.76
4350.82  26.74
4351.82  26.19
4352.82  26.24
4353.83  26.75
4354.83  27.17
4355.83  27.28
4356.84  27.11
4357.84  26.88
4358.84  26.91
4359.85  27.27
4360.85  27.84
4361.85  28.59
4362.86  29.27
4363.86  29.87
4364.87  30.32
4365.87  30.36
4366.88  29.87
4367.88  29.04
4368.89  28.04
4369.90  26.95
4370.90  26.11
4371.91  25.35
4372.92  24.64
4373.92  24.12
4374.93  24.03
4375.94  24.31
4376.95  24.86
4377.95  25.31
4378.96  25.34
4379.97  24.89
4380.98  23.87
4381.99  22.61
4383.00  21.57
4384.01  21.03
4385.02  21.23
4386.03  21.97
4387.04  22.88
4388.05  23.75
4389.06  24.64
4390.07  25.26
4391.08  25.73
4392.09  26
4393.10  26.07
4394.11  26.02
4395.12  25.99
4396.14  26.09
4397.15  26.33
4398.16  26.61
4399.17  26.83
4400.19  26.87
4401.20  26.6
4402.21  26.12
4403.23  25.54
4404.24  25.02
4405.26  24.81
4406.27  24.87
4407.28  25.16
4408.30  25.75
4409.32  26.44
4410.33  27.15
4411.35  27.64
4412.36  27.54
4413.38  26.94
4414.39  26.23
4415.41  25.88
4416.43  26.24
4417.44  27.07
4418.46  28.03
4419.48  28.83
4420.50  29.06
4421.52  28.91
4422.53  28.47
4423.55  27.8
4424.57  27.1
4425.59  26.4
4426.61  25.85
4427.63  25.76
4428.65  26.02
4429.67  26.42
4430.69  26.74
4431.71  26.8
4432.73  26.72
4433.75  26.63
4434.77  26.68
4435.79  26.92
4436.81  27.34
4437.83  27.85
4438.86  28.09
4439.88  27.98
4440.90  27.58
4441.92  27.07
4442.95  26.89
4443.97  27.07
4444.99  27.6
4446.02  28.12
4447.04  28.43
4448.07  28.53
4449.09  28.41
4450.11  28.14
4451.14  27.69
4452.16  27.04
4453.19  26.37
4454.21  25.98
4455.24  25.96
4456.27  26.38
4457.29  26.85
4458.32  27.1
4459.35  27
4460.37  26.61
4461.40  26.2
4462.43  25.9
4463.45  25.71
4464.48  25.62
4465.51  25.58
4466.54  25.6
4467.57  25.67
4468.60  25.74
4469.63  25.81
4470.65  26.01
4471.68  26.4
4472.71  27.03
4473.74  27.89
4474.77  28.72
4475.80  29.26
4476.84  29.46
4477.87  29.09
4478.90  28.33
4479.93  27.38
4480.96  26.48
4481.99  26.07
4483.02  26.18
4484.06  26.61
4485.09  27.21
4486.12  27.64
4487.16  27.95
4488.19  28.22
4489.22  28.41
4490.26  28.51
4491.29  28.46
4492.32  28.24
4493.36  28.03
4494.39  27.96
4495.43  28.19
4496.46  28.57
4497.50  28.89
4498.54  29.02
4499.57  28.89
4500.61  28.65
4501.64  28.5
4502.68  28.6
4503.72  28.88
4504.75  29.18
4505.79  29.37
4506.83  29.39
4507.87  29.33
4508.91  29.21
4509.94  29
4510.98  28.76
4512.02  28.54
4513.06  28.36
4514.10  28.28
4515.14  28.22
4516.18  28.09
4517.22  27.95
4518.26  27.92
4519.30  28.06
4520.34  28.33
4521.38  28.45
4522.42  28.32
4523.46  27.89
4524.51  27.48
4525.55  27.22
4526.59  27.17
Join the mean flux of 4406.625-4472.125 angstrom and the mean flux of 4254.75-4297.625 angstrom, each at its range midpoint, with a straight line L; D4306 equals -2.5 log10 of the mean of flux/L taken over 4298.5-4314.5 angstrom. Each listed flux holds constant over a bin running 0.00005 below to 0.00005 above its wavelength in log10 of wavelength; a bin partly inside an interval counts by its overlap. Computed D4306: 0.25 mag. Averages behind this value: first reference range 23.7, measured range 19.3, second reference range 26.9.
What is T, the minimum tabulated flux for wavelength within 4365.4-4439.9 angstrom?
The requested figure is 21.03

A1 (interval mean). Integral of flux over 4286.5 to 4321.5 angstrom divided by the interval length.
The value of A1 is 21.6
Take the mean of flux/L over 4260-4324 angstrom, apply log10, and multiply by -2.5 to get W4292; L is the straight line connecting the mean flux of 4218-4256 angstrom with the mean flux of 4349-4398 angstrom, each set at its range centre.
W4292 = 0.11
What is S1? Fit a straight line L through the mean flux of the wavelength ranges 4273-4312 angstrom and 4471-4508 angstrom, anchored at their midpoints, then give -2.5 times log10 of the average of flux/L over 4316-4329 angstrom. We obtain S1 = -0.15 mag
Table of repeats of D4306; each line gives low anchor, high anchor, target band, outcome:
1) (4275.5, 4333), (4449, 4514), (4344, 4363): -0.13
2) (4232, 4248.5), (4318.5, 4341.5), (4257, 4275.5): 0.05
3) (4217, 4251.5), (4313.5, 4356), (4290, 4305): 0.24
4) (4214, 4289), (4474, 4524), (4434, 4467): 0.02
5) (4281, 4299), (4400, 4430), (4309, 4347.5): -0.06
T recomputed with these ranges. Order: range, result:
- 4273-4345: 17.46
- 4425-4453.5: 25.76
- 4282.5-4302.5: 18.47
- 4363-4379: 24.03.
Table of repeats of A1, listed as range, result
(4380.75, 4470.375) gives 26.3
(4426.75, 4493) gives 27.1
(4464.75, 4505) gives 27.7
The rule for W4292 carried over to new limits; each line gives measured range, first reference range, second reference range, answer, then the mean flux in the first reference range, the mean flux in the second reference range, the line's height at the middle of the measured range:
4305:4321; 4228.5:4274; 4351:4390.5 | 0.14 mag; 24.6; 25.9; 25.3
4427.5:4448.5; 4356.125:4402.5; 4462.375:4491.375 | -0.02 mag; 25.9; 27.1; 26.6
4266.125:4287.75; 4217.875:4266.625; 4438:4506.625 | 0.07 mag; 24.9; 27.5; 25.3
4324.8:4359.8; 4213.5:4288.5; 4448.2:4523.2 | -0.02 mag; 24.6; 27.7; 25.8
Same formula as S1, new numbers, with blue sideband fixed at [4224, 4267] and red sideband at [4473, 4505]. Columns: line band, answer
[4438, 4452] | -0.01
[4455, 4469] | 0.07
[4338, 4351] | 0.02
